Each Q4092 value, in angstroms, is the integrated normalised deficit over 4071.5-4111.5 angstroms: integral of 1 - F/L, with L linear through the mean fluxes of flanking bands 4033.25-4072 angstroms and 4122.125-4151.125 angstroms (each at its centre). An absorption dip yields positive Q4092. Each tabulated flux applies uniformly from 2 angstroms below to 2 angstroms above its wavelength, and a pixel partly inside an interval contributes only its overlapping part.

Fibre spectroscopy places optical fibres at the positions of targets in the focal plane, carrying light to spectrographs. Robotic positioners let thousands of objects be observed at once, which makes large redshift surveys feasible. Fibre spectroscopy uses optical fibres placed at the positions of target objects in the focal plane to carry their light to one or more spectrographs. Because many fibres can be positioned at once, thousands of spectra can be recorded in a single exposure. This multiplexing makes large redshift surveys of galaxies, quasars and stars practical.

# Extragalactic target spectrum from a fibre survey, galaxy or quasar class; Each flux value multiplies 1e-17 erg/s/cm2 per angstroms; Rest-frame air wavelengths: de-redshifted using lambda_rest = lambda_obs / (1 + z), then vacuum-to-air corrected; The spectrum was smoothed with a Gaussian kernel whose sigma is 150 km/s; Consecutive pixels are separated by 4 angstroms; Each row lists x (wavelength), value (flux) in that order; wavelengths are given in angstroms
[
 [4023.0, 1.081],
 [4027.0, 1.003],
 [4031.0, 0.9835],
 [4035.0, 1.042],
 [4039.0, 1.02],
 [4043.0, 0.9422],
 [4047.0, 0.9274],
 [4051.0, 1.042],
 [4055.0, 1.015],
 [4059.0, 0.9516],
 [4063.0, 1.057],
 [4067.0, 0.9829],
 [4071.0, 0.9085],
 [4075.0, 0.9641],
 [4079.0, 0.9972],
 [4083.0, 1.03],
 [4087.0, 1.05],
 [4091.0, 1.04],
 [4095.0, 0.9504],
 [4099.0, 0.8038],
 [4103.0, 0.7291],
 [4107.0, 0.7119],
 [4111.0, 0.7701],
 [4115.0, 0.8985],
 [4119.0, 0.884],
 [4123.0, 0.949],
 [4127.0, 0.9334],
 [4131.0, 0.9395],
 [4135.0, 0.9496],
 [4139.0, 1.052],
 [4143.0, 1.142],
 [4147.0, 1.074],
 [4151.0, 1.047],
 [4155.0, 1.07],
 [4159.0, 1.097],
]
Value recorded 3.6 angstroms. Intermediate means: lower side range 0.991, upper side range 1.01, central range 0.91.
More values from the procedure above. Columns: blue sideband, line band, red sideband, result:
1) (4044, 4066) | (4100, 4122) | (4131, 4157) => 4.8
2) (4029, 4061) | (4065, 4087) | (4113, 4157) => 0.2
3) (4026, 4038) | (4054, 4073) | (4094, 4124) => -0.9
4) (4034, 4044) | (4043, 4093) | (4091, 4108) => -4.1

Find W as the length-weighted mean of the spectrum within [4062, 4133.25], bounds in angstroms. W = 0.92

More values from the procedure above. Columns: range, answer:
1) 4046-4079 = 0.984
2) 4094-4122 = 0.821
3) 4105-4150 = 0.939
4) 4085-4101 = 0.961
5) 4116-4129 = 0.92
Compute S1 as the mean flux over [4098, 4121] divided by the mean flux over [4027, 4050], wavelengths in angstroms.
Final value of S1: 0.81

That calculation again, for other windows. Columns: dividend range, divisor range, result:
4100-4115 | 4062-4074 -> 0.78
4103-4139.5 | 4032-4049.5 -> 0.90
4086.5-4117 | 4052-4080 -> 0.87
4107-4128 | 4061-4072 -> 0.88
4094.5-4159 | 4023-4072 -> 0.94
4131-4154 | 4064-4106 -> 1.11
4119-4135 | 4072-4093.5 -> 0.93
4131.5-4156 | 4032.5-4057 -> 1.05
